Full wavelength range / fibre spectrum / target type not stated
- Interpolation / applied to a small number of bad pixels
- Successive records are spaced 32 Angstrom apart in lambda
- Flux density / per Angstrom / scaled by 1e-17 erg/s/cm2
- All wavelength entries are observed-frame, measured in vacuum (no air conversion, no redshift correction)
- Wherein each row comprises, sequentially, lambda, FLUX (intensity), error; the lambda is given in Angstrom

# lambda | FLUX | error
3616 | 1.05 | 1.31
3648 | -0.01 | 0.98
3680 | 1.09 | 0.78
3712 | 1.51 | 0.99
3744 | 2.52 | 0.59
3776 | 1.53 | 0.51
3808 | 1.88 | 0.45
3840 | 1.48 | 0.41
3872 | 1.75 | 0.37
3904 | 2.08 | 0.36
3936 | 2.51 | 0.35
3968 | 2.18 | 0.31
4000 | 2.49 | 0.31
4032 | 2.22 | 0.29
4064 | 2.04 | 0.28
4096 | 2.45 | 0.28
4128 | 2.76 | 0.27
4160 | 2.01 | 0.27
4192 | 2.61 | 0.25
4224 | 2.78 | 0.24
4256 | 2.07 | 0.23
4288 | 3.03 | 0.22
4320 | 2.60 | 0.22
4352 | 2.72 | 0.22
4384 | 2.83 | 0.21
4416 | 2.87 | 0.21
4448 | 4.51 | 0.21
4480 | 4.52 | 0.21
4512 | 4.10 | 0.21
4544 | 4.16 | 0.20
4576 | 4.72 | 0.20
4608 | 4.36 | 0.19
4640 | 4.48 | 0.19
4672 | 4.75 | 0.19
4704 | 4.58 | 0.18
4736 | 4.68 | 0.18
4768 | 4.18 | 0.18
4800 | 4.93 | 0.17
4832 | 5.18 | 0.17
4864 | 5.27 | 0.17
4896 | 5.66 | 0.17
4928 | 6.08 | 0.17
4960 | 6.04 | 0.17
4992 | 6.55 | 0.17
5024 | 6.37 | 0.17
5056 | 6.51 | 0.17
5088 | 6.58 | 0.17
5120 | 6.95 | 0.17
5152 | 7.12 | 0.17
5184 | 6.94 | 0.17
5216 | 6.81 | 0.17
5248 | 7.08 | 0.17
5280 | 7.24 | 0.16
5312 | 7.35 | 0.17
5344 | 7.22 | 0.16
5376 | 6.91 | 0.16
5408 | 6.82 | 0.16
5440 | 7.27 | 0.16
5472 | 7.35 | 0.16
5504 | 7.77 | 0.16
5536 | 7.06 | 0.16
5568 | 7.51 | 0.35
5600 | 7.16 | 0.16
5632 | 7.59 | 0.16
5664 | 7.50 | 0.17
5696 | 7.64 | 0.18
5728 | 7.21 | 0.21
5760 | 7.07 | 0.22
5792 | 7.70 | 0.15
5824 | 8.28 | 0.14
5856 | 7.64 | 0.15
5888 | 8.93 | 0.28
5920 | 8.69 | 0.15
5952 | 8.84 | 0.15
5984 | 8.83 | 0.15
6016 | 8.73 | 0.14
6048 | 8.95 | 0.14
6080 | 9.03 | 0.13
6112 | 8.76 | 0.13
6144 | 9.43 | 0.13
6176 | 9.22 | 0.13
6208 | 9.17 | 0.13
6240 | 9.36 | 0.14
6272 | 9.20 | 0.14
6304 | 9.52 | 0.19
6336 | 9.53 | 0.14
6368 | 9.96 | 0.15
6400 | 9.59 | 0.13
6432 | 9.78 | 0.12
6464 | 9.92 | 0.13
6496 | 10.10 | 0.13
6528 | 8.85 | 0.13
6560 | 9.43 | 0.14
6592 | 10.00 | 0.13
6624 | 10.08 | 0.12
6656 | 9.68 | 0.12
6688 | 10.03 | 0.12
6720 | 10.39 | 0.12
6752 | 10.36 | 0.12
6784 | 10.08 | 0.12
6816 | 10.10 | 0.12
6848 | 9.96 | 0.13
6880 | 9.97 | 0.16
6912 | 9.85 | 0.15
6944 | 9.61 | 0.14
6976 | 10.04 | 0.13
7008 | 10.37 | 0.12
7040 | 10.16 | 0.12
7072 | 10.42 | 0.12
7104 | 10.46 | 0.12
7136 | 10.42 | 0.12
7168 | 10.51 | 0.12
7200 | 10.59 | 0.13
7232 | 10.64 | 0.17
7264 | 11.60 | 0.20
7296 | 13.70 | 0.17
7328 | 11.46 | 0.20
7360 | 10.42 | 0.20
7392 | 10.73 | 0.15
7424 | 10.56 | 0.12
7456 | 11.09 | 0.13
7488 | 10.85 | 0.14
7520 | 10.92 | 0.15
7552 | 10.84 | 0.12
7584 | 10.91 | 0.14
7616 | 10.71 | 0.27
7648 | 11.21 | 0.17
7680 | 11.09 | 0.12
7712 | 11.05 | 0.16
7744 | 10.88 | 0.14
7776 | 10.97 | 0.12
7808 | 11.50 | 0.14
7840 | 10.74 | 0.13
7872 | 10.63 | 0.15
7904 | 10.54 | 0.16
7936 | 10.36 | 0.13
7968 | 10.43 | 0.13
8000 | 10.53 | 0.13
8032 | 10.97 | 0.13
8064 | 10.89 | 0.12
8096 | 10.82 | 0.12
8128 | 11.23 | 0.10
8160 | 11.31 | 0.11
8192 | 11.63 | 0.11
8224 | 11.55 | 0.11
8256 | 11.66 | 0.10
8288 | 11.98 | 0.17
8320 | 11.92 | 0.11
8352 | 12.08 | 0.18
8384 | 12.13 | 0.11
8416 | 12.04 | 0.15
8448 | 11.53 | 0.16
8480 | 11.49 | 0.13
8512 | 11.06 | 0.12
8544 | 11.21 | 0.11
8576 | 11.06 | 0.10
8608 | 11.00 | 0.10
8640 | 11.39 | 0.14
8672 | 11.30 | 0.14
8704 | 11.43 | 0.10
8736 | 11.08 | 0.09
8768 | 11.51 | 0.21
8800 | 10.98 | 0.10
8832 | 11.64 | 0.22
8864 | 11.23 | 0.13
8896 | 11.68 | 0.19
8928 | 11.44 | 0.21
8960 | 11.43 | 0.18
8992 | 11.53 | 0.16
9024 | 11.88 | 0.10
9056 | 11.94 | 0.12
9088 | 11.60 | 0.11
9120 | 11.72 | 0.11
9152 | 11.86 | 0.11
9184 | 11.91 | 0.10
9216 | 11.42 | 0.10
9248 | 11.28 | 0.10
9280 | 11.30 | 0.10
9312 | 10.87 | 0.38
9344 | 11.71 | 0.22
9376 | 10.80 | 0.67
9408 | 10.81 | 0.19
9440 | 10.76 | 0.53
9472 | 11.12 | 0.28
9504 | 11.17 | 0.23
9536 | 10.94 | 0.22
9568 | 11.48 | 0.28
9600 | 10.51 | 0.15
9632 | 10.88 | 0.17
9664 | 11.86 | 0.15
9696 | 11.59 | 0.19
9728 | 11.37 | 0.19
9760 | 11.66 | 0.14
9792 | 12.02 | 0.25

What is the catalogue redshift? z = 0.110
